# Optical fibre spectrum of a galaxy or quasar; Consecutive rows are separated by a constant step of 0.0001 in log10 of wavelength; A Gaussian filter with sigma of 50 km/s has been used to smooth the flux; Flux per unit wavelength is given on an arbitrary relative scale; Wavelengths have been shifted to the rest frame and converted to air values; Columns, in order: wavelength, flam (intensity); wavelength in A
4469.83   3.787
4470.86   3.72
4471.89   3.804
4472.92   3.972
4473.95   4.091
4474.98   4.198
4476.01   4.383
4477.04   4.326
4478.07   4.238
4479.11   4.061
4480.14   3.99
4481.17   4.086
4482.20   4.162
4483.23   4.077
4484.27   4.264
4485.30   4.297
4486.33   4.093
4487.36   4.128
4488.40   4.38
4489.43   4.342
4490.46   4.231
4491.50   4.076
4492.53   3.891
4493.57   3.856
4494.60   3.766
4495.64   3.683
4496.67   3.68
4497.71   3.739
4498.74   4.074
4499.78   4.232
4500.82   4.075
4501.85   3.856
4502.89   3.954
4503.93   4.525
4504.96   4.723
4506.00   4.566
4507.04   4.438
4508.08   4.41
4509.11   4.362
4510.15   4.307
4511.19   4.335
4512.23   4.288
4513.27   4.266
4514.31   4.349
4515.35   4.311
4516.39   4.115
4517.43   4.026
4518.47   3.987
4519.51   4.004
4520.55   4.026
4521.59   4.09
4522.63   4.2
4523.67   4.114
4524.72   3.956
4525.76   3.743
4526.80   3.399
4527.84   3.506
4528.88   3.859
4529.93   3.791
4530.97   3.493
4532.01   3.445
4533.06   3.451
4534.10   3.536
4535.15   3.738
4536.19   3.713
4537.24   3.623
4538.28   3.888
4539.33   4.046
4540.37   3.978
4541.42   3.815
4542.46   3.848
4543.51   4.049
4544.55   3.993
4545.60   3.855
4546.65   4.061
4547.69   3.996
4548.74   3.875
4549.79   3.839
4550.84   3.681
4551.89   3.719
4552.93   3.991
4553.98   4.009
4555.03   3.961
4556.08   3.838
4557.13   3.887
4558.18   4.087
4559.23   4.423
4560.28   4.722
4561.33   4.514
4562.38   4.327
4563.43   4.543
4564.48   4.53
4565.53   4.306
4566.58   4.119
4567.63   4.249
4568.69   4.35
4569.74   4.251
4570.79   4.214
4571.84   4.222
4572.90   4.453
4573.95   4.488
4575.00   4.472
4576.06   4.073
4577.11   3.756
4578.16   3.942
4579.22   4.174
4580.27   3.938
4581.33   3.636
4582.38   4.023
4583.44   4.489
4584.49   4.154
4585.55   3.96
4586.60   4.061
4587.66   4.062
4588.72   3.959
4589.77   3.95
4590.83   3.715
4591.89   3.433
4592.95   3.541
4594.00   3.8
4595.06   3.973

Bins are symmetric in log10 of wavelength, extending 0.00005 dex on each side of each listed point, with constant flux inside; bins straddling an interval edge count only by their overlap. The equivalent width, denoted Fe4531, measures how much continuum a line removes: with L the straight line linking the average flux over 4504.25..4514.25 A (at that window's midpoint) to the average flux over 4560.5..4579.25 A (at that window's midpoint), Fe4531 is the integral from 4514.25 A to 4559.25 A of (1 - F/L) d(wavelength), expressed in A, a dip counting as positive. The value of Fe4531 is 4.87 A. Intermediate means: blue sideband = 4.41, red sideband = 4.29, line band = 3.88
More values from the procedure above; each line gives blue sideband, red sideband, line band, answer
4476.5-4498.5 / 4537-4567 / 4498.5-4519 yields -1.01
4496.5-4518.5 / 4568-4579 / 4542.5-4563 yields 0.87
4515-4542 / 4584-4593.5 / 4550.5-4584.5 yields -2.76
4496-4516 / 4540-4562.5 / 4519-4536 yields 1.48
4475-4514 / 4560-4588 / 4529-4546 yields 1.73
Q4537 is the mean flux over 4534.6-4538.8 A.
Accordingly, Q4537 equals 3.74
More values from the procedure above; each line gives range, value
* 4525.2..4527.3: 3.59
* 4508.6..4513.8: 4.31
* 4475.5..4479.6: 4.25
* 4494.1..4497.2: 3.7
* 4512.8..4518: 4.21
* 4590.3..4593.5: 3.57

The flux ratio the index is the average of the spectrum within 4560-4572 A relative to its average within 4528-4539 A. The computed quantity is 1.19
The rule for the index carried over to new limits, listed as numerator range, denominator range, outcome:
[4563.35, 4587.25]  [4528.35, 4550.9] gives 1.10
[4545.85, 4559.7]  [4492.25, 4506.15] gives 0.98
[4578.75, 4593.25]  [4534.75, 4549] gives 1.01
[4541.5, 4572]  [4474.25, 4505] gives 1.00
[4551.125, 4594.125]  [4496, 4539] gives 1.03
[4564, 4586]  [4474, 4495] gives 1.01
